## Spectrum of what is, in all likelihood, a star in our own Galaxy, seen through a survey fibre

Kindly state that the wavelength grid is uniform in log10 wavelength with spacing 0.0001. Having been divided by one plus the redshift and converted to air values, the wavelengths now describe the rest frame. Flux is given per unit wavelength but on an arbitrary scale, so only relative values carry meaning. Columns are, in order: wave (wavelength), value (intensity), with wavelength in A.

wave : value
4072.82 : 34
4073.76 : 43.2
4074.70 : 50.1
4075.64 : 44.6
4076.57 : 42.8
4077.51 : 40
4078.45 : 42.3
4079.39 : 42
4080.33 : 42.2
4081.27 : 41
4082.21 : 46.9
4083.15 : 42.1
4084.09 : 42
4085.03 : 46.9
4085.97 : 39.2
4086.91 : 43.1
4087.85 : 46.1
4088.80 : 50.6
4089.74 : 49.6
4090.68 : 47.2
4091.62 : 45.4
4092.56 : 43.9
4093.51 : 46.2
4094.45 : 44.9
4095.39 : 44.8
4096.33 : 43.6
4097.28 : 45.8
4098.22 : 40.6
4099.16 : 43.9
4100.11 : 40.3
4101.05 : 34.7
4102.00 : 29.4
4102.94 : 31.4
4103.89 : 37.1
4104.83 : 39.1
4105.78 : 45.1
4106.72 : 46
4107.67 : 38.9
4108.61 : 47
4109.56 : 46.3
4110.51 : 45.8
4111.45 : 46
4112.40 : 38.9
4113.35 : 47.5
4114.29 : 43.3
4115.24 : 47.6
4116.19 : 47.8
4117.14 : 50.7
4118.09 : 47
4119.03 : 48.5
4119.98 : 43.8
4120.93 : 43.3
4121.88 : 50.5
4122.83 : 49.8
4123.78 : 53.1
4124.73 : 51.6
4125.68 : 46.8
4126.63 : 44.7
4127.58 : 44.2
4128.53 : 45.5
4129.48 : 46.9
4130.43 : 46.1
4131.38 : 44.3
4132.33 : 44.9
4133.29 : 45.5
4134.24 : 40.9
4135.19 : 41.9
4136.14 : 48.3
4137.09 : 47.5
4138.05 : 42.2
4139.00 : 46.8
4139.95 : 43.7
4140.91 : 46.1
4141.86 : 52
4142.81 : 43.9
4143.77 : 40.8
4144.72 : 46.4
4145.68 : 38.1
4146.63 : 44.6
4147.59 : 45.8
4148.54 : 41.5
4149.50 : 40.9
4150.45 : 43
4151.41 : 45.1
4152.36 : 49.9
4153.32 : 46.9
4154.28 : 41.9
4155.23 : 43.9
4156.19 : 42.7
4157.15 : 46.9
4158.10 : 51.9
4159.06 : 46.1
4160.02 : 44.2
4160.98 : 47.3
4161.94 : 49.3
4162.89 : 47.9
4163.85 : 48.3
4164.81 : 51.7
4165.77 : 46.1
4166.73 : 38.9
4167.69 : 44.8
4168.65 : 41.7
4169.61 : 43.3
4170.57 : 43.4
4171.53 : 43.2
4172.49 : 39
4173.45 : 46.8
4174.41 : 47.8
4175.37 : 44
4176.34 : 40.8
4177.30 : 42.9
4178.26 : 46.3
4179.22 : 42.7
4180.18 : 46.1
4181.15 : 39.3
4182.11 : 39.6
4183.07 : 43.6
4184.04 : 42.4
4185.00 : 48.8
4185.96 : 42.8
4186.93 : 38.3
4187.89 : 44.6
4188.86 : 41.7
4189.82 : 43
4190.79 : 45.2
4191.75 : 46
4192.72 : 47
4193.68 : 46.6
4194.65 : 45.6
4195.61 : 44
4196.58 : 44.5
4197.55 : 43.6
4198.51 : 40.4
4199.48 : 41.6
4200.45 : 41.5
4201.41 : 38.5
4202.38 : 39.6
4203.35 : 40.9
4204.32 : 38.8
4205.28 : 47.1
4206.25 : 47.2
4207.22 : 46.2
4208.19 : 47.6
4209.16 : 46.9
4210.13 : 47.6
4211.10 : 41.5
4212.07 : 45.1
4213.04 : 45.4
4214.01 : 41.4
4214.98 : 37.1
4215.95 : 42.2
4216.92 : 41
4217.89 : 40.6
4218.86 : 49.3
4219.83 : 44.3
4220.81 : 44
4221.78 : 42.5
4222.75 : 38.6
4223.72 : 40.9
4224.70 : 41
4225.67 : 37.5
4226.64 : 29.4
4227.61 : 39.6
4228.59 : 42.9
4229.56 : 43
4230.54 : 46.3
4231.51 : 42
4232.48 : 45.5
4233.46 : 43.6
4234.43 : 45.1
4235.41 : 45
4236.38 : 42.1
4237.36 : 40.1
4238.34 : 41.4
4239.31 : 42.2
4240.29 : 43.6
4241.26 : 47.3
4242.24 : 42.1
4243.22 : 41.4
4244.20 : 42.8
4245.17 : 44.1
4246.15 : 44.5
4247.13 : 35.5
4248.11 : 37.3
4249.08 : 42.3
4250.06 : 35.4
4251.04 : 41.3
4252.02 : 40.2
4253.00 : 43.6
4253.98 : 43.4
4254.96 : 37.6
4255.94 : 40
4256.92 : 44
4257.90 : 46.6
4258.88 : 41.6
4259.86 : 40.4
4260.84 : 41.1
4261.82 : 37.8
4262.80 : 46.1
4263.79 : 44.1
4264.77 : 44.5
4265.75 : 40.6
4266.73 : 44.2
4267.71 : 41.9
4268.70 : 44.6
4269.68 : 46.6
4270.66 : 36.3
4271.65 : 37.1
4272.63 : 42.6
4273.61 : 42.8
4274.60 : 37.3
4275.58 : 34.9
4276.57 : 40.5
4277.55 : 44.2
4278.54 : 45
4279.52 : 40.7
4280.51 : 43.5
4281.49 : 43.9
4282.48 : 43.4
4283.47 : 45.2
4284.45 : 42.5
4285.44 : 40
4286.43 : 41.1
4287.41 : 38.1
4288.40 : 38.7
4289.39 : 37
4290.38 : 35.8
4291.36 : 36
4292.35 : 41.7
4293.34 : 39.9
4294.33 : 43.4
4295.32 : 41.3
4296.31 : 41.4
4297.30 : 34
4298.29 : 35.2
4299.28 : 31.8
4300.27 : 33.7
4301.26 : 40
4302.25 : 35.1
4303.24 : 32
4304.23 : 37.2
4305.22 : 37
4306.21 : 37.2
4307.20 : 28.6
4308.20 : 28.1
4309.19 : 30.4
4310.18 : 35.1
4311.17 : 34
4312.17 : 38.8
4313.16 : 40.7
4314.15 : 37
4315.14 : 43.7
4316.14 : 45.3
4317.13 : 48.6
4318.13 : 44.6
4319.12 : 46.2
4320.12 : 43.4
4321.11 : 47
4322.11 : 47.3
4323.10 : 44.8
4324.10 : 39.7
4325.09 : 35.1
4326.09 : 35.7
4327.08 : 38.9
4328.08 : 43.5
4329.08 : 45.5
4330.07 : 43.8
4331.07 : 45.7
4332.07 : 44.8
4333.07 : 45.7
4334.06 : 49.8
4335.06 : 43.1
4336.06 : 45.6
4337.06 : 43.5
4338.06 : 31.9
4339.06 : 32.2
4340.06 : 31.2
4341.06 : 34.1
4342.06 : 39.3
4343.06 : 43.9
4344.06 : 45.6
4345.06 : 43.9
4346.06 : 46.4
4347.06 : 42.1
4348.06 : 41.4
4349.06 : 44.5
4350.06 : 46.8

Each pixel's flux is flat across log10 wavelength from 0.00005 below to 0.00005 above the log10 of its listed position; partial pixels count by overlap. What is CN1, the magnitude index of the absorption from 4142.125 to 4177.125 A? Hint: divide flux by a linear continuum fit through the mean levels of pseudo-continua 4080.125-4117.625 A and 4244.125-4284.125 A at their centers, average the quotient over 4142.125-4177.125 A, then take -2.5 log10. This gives -0.05 mag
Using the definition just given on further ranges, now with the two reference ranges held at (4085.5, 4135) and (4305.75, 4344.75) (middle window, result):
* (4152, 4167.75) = -0.07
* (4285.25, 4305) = 0.10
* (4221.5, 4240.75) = 0.02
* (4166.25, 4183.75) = 0.01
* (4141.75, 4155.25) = -0.01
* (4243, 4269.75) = 0.00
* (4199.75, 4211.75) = -0.02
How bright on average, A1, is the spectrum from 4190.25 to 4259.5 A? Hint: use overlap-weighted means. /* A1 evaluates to 42.6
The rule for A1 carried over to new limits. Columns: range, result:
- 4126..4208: 44.3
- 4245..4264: 41.2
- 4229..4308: 40.7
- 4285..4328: 38.7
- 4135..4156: 44.6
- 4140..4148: 44.6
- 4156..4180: 45.2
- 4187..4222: 43.6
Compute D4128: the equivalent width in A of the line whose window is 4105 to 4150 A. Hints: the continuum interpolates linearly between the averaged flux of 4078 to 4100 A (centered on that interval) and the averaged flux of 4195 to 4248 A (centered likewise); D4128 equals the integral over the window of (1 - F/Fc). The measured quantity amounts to -1.7 A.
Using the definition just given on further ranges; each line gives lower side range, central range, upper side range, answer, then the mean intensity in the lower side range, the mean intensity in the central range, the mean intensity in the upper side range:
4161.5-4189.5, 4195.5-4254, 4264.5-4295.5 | 0.4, 44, 42.3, 41.1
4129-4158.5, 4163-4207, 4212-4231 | -0.5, 44.9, 43.6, 41.5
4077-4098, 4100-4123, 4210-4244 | 0.3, 44.3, 43.4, 42.3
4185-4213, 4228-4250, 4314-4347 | 0.4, 43.8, 42.6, 42.4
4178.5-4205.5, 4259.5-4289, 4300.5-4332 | -0.6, 43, 41.6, 39.7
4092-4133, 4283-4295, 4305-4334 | 0.4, 44.4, 40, 40.7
